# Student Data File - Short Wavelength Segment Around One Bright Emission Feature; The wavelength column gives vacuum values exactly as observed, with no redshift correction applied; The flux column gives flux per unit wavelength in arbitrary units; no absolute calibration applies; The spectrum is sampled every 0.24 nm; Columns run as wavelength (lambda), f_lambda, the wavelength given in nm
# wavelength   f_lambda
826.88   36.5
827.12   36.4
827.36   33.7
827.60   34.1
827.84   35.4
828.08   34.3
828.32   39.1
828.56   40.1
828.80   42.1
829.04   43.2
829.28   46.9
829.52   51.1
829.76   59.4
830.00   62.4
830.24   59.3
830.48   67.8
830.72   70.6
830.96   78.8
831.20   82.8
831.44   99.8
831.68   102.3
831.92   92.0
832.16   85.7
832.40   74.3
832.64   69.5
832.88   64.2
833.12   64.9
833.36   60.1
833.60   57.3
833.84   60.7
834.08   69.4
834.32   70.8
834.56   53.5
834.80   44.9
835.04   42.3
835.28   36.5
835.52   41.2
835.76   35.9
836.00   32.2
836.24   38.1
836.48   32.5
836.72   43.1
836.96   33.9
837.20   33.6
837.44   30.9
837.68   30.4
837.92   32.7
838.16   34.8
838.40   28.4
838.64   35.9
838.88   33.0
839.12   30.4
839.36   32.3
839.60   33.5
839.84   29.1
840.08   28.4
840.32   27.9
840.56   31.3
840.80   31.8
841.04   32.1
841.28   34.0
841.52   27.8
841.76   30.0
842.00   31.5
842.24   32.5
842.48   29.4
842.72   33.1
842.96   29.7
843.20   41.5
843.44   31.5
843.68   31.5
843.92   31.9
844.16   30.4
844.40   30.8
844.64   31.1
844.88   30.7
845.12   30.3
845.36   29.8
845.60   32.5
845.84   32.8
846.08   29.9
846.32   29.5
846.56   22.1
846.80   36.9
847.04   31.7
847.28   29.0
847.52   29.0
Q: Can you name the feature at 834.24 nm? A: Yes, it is [N II]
